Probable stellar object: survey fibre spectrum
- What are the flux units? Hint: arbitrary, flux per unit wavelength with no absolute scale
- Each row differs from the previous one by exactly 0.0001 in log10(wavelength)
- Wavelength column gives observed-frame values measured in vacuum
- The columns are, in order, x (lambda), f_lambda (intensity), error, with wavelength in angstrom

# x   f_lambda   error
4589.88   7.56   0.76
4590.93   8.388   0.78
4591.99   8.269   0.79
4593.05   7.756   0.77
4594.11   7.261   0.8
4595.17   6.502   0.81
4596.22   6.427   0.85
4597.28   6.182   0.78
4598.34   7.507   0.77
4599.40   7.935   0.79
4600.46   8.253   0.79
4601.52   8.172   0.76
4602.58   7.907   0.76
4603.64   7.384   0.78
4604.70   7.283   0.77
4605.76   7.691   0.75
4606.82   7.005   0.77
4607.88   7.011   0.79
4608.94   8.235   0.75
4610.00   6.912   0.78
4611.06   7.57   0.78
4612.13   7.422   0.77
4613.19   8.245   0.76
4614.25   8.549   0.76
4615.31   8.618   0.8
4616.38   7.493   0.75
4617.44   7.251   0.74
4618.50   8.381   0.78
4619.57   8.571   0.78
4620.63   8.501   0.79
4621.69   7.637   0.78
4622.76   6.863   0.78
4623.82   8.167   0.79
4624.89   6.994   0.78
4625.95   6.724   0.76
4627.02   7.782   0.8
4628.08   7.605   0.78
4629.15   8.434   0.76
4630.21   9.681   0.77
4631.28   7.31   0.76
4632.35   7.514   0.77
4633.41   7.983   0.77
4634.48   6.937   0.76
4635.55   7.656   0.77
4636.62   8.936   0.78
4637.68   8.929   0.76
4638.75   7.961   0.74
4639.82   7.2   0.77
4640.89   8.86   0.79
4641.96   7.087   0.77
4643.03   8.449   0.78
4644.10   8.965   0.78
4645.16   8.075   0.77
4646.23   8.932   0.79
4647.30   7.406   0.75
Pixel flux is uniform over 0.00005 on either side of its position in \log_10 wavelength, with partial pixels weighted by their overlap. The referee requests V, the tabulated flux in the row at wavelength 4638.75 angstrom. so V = 7.961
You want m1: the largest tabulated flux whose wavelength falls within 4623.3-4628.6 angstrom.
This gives 8.167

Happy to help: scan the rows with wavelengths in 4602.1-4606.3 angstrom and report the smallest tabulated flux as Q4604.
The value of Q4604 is 7.283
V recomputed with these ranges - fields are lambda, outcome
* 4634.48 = 6.937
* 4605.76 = 7.691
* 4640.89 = 8.86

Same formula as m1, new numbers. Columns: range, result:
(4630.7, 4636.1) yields 7.983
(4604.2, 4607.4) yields 7.691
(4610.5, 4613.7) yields 8.245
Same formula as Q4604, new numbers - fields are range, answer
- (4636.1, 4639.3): 7.961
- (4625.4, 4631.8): 6.724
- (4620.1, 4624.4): 6.863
